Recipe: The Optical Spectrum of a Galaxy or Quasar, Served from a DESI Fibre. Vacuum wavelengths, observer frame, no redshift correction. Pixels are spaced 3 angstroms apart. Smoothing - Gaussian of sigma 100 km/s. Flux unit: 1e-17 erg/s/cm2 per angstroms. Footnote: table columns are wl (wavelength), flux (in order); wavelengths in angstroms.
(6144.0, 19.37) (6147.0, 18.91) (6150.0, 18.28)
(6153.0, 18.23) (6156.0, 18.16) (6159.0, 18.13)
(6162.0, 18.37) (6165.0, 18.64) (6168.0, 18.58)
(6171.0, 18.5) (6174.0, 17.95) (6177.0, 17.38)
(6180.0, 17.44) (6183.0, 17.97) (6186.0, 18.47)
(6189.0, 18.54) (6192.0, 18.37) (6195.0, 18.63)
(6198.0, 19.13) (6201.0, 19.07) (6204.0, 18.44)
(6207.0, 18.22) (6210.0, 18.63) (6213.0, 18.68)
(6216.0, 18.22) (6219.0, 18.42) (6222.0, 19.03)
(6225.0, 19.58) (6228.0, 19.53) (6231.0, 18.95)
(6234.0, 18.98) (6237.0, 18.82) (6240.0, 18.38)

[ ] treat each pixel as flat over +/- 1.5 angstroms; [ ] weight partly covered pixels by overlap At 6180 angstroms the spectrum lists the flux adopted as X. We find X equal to 17.44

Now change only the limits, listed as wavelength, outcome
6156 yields 18.16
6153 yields 18.23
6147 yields 18.91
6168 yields 18.58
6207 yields 18.22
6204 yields 18.44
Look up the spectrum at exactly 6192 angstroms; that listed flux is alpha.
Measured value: 18.37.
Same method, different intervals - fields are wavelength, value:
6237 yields 18.82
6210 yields 18.63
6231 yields 18.95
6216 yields 18.22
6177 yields 17.38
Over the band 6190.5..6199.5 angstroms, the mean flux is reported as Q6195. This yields 18.7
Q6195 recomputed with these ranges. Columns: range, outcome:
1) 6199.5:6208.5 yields 18.6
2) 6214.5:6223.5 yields 18.6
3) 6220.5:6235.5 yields 19.2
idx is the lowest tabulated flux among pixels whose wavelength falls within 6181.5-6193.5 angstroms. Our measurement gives 17.97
